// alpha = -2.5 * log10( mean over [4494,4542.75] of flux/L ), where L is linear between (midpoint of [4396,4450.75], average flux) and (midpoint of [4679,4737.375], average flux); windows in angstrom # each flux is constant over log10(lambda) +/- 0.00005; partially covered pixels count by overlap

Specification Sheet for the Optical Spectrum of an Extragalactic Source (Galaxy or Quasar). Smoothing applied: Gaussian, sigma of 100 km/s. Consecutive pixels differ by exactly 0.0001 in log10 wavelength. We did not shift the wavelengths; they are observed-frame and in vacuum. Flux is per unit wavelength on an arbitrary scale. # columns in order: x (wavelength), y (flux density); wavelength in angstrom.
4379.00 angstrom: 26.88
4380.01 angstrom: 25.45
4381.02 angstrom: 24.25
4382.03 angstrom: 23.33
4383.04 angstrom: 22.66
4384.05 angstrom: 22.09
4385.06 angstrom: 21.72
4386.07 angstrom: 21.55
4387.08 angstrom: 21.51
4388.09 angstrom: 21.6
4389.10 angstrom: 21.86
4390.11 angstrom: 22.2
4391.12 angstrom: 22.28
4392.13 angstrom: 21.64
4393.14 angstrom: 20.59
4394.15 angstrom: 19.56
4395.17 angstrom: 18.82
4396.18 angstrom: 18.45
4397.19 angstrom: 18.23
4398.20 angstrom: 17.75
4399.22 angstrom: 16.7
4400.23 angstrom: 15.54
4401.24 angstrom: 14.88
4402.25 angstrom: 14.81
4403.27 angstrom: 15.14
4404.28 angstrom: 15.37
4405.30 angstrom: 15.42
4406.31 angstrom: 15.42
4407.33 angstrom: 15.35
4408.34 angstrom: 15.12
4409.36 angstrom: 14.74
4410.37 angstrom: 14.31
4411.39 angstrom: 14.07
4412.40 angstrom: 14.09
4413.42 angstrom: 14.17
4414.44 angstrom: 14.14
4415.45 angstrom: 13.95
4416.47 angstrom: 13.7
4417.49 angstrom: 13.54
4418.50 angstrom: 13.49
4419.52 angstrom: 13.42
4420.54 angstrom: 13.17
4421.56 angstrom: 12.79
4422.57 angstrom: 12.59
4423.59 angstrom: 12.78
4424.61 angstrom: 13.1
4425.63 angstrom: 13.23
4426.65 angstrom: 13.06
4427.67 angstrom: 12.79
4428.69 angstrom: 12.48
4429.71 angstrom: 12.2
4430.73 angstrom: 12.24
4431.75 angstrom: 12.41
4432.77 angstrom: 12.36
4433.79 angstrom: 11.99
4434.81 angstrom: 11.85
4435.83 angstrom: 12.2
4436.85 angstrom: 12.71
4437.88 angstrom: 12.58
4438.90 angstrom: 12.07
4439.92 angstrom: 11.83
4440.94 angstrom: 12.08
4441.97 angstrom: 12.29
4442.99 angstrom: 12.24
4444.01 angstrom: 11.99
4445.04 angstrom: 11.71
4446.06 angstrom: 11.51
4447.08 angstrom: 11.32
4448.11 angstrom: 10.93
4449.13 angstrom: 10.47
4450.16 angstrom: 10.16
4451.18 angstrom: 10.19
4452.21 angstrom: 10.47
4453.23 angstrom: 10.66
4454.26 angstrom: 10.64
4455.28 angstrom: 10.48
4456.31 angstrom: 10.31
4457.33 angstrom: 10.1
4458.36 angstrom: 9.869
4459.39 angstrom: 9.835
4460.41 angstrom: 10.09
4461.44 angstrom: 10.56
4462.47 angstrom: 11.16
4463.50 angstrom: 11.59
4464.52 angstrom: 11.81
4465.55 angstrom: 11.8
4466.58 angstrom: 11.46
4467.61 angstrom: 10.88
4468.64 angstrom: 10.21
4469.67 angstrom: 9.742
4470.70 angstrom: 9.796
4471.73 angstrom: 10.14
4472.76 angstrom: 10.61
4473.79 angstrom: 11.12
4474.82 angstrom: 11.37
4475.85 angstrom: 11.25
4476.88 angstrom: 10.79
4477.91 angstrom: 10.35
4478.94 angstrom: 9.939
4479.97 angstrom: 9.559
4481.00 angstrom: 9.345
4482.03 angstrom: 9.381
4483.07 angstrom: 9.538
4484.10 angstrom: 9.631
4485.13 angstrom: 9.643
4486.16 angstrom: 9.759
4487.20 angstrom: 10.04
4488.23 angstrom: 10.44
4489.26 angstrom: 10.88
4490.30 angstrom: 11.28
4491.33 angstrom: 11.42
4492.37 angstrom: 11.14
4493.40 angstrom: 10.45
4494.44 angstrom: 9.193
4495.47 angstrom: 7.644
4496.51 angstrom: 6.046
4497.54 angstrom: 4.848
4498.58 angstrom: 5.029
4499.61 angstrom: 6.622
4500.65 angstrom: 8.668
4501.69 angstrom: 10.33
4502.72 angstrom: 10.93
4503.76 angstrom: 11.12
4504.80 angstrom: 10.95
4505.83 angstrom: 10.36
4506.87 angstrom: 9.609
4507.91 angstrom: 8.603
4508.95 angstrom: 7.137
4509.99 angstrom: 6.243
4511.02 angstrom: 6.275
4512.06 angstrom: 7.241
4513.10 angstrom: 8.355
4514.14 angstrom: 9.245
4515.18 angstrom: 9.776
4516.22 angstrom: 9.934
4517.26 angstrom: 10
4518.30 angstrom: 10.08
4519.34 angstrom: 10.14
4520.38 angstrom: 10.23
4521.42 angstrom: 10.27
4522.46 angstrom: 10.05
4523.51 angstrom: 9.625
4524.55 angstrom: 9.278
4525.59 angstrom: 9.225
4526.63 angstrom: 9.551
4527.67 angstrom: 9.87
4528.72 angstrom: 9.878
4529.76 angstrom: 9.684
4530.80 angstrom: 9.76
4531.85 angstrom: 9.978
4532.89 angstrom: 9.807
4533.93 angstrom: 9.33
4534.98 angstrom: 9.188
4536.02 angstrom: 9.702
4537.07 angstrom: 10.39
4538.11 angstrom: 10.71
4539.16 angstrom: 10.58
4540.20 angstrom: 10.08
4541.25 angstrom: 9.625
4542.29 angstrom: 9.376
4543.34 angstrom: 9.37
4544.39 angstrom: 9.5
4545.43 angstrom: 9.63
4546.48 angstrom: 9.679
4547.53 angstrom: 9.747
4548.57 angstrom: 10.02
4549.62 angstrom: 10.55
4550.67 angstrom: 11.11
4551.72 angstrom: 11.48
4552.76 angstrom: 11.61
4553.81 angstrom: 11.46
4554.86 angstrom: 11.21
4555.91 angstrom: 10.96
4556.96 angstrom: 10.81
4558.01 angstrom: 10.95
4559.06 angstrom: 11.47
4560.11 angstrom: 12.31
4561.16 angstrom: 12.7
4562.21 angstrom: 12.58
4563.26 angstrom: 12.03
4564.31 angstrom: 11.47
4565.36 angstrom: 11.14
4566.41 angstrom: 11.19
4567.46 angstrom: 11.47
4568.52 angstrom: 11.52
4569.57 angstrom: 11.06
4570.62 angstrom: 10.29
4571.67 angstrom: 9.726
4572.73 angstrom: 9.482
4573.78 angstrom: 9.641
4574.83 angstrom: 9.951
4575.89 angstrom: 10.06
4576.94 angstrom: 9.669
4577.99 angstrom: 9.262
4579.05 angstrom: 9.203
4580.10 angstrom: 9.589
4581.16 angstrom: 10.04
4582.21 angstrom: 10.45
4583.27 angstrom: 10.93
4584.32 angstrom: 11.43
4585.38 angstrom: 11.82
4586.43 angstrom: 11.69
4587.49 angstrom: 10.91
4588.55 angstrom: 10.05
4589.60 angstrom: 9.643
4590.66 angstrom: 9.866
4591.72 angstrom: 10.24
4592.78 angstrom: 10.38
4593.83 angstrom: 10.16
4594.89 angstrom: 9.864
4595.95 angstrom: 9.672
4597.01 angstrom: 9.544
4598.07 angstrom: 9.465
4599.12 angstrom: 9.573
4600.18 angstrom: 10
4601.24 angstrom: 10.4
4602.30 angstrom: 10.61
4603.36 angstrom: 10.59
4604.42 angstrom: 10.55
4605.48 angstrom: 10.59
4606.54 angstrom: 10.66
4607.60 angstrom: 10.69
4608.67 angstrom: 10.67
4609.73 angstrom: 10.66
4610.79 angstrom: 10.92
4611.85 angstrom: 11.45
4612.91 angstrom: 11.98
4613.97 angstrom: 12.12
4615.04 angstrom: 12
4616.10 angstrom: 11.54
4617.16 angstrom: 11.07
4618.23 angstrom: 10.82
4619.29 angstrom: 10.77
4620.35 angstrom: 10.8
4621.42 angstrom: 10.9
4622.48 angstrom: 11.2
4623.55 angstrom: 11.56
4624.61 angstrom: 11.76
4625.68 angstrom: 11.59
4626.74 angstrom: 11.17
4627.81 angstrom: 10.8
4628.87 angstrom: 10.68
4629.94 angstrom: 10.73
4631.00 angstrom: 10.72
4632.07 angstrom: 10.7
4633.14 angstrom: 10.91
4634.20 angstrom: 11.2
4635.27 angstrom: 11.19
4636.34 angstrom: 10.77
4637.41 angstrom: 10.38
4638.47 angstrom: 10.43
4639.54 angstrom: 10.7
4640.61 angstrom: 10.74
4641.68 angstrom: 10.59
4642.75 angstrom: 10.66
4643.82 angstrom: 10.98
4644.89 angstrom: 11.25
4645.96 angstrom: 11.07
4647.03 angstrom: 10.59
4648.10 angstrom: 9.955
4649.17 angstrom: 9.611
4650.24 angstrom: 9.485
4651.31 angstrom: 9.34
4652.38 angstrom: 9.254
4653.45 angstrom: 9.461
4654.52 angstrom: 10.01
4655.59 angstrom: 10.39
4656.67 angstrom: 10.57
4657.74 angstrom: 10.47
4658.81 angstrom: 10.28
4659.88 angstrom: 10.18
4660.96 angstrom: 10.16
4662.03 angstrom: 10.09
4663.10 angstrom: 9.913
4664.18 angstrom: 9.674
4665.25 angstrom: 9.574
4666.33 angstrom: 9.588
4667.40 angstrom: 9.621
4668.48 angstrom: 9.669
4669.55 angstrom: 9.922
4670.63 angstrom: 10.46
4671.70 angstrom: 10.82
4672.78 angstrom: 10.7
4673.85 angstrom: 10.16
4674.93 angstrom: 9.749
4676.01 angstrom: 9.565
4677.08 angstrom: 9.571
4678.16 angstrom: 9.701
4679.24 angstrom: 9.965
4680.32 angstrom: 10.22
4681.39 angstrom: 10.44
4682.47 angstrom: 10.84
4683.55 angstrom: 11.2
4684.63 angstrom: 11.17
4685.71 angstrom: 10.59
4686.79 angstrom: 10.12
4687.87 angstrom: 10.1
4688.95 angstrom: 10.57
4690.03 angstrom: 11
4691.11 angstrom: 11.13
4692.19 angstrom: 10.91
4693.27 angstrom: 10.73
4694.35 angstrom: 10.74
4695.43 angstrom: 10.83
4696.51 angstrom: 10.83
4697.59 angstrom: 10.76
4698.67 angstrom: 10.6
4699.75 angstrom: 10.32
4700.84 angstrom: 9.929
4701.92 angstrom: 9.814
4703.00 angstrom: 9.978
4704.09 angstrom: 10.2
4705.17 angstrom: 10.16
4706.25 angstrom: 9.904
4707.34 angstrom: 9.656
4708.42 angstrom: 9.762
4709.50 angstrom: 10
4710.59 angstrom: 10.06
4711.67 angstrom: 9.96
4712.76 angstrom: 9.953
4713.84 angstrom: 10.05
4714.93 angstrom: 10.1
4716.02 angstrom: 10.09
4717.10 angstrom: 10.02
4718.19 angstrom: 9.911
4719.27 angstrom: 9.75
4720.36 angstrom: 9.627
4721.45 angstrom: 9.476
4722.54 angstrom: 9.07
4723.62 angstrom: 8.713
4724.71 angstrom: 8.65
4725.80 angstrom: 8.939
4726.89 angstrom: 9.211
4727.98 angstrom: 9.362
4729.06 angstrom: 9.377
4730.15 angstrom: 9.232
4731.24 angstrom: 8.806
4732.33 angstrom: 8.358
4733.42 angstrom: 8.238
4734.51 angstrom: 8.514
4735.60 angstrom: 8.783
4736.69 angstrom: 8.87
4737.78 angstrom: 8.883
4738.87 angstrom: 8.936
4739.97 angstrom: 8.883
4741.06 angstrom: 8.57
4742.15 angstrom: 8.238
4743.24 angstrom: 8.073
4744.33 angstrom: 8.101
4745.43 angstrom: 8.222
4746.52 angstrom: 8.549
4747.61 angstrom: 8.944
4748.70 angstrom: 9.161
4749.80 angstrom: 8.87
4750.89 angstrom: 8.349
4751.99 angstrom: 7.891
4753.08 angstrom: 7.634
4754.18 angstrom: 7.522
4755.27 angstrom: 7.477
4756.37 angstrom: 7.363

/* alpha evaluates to 0.31 mag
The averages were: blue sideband 13.4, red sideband 9.91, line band 9.16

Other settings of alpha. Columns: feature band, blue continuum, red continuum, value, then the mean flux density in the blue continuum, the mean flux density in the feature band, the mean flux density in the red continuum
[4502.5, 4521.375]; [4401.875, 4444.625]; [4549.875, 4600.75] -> 0.26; 13.3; 9.23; 10.6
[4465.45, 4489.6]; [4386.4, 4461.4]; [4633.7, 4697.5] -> 0.27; 14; 10.3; 10.3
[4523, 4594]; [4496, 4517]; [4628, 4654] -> -0.13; 8.39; 10.4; 10.5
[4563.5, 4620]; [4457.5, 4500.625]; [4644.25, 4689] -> -0.05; 9.89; 10.5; 10.1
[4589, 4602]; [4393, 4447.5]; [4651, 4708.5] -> 0.15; 13.9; 9.92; 10.2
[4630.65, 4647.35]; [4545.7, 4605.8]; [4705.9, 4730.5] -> -0.07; 10.6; 10.8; 9.6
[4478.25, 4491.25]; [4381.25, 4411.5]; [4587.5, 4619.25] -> 0.45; 18.5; 10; 10.6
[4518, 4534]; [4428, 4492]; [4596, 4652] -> 0.11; 11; 9.81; 10.7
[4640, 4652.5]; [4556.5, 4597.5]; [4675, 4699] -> 0.02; 10.6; 10.3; 10.5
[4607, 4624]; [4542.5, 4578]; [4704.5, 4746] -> -0.10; 10.7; 11.2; 9.23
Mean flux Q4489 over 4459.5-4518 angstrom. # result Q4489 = 9.67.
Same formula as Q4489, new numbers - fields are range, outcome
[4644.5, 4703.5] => 10.2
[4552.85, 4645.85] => 10.8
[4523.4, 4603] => 10.4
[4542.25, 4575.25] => 10.8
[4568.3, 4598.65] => 10.2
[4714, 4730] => 9.46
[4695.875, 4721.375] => 10.1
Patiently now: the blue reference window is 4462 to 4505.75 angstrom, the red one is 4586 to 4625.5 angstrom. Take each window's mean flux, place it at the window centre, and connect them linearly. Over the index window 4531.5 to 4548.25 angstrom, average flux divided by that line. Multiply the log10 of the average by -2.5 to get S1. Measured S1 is 0.05 mag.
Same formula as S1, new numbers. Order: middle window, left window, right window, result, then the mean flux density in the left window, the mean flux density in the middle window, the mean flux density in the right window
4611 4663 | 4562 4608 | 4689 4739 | -0.06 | 10.4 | 10.7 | 9.76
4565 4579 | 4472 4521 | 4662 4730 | -0.07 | 9.42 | 10.3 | 10.1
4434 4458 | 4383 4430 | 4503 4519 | 0.19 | 16.3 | 11.3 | 9.04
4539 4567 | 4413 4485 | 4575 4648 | 0.01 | 11.5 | 10.8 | 10.7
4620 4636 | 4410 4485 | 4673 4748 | -0.08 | 11.6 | 11.1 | 9.71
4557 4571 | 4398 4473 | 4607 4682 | -0.03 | 12.4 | 11.5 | 10.5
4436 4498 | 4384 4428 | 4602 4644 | 0.37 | 16.3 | 10.5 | 11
